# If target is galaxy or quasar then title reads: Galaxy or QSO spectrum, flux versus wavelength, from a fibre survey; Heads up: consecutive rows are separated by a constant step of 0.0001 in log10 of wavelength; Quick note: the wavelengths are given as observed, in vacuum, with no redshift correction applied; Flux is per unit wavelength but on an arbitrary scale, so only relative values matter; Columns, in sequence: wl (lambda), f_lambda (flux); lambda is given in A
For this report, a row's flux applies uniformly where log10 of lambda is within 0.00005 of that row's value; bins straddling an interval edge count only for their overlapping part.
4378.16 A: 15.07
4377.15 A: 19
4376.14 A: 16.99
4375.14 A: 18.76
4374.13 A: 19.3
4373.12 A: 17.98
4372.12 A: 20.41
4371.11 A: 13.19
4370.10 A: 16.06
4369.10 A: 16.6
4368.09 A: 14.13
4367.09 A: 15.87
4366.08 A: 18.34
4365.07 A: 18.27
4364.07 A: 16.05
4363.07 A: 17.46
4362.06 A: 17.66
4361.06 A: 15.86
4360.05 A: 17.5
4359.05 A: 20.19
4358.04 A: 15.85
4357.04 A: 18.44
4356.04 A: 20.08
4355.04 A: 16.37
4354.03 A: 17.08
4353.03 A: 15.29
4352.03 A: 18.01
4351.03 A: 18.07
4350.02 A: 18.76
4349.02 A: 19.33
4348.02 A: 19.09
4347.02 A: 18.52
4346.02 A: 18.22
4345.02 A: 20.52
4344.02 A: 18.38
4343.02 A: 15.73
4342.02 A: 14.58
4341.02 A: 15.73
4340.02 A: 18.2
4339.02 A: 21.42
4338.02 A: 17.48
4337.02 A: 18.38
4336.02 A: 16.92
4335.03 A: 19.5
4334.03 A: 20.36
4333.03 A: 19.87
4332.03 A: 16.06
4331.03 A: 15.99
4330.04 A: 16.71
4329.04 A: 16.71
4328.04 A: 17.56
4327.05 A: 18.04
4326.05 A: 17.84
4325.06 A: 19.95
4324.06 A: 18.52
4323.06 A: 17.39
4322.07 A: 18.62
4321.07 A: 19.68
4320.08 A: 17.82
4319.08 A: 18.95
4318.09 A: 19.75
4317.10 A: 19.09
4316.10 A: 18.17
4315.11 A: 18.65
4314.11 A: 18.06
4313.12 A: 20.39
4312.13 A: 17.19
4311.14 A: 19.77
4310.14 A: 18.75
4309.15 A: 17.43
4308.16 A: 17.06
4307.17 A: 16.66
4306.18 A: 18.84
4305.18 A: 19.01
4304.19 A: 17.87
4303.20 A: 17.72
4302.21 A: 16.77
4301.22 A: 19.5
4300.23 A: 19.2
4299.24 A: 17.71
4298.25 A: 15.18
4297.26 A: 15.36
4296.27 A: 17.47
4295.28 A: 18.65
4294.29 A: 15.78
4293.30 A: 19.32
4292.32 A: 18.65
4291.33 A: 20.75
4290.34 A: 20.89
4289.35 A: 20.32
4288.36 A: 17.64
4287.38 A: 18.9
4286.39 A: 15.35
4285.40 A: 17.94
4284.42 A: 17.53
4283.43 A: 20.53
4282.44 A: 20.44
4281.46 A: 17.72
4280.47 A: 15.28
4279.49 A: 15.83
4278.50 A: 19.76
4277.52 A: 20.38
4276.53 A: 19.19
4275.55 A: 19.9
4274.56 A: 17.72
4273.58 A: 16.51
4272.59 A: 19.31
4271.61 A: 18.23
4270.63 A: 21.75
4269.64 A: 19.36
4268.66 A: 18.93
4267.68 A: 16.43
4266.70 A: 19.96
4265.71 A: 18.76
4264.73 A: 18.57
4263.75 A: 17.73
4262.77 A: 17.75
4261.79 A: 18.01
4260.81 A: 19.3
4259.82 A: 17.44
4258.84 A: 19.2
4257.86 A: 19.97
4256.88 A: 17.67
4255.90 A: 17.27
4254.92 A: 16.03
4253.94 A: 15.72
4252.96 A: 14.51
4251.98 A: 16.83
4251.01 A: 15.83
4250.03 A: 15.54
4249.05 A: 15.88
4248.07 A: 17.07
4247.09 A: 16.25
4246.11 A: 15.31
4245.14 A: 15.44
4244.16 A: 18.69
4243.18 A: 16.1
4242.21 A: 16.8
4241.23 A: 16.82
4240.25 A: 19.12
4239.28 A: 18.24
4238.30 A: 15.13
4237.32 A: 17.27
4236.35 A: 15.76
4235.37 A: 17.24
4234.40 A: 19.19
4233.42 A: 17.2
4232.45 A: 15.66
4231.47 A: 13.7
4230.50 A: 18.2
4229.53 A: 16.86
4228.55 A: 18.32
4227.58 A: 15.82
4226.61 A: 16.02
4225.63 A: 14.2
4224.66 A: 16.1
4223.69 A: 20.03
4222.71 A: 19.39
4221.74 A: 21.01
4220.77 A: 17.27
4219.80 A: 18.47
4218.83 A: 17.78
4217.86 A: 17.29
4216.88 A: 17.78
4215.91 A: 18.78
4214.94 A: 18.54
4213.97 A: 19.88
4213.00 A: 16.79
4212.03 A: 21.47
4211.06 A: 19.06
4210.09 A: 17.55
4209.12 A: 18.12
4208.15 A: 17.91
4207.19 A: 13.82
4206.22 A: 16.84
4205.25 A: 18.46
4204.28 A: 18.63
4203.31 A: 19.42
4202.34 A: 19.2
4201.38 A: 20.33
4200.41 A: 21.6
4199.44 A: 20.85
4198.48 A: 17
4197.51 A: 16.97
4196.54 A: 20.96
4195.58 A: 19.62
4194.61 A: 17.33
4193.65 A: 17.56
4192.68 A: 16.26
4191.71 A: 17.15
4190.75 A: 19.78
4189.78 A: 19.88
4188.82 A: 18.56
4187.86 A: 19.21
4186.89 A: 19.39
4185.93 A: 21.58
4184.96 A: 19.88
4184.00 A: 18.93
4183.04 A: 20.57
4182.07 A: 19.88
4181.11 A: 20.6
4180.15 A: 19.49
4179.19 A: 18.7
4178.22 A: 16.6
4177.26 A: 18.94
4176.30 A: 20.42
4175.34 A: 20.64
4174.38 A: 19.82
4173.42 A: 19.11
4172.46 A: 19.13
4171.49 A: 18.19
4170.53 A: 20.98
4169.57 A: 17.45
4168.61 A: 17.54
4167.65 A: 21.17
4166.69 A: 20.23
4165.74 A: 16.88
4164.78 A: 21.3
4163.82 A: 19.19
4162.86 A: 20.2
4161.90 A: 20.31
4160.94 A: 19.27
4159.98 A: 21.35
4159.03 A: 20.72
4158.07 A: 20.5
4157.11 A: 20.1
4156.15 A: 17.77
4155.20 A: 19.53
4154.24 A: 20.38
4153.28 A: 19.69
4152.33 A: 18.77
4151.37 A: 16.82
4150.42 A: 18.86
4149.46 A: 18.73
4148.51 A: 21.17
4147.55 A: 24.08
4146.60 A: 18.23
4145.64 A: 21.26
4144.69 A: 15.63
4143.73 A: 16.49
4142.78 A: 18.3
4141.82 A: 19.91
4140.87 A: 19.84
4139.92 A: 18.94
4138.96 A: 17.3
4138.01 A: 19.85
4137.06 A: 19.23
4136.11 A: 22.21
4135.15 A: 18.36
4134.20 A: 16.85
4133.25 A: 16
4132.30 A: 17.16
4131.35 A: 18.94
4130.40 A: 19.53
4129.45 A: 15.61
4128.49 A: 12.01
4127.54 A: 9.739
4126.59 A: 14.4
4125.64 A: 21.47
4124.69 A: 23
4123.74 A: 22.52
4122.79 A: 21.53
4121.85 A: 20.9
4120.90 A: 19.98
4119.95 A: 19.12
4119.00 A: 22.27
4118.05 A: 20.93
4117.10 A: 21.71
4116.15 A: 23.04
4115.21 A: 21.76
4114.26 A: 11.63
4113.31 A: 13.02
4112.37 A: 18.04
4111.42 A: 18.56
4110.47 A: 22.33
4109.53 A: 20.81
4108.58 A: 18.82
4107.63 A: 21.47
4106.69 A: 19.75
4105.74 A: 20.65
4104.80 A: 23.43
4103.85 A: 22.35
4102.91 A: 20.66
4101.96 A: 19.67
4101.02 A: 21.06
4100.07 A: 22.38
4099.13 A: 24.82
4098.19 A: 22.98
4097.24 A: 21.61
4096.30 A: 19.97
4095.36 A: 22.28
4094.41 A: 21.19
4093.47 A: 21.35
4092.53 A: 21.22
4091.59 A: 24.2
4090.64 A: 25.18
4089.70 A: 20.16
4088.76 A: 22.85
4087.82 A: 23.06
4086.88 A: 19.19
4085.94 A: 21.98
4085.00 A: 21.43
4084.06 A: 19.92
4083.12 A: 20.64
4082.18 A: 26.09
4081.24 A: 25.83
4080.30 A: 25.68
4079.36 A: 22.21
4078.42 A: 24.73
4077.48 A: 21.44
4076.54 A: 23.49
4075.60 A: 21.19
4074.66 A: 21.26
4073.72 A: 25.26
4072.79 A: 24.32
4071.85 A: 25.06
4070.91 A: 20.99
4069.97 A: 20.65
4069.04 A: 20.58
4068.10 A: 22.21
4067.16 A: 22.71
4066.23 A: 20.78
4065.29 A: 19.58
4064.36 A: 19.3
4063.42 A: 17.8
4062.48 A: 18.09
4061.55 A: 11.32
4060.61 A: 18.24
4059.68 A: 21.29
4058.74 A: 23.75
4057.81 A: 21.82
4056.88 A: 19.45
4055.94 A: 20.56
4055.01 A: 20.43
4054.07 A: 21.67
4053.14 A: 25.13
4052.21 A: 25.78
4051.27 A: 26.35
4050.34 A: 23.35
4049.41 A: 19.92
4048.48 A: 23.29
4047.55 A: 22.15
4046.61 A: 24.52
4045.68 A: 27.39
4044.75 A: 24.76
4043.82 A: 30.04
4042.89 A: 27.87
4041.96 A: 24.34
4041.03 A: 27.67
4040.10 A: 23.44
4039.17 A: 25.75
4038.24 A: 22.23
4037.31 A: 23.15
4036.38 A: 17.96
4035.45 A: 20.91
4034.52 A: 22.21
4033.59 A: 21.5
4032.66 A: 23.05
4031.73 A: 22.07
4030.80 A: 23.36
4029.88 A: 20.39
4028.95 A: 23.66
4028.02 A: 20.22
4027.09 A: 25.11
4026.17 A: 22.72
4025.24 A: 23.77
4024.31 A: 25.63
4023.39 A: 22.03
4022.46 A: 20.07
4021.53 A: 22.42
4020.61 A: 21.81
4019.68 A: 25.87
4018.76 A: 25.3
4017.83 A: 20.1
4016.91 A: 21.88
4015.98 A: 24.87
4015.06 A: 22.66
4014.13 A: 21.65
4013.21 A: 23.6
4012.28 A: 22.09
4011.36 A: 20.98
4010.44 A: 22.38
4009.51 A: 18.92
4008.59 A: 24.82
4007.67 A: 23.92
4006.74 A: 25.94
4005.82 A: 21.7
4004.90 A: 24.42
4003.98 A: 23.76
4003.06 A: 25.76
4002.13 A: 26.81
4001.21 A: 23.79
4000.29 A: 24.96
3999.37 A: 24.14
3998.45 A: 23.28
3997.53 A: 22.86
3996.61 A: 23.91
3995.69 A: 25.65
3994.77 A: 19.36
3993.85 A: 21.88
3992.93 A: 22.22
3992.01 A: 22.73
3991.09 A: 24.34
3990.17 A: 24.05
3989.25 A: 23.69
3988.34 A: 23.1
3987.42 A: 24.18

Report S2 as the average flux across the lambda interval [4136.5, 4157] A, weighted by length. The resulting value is 19.1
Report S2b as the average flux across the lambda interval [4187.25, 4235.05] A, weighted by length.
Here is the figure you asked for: 18.1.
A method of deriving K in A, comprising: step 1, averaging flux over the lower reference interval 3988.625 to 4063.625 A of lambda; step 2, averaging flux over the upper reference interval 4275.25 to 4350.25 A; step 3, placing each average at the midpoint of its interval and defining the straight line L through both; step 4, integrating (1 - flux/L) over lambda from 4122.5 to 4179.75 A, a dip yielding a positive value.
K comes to 5.2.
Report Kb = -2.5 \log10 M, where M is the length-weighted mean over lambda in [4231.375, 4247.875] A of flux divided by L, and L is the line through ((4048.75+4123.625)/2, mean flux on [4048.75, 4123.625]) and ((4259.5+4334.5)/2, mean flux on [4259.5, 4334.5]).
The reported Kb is 0.14 mag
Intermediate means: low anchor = 21.4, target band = 16.8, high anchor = 18.3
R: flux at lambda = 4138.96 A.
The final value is 17.3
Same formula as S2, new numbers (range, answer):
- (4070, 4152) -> 20.5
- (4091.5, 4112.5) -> 21.3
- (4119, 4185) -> 19.1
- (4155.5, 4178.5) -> 19.5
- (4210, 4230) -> 18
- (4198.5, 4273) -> 17.7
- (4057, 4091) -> 21.6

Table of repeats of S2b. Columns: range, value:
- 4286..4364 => 18.1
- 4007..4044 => 23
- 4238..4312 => 17.9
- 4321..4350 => 18.1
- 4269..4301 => 18.4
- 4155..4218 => 19.1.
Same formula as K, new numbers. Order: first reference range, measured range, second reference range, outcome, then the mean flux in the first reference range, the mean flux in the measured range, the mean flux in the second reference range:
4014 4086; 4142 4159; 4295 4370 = 1.3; 22.6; 19.2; 17.9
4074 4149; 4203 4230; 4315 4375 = 1.9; 20.4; 17.9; 17.8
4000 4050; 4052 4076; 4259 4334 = 1.6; 23.4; 21.1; 18.3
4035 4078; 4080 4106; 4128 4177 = -1.3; 22.4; 22.2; 19.1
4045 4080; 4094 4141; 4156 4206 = 2.5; 21.9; 19.6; 19.3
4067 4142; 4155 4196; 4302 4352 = 1.2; 20.7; 19.3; 18.2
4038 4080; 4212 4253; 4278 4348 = 5.0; 22.5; 17.2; 18.2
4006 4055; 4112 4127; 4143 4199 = 0.7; 23.3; 19.8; 19.3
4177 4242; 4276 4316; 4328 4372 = -1.0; 18.2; 18.2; 17.5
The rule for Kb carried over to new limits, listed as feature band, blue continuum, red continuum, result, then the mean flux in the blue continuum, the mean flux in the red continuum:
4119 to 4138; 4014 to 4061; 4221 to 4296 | 0.13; 23.1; 17.7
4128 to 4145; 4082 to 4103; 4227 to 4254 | 0.14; 21.9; 16.6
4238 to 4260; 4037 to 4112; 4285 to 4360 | 0.15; 22.2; 18.1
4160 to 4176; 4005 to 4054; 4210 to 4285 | 0.01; 23.3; 17.7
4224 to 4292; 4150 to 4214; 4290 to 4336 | 0.06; 19.1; 18.2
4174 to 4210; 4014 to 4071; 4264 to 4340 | 0.06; 22.4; 18.4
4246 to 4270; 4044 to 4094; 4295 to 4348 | 0.10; 22.2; 18.1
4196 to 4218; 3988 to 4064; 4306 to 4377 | 0.08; 22.9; 17.9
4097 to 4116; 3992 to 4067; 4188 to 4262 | 0.02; 22.7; 17.7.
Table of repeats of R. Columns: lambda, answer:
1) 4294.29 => 15.78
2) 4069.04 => 20.58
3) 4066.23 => 20.78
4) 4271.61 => 18.23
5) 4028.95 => 23.66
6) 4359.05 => 20.19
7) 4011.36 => 20.98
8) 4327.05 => 18.04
